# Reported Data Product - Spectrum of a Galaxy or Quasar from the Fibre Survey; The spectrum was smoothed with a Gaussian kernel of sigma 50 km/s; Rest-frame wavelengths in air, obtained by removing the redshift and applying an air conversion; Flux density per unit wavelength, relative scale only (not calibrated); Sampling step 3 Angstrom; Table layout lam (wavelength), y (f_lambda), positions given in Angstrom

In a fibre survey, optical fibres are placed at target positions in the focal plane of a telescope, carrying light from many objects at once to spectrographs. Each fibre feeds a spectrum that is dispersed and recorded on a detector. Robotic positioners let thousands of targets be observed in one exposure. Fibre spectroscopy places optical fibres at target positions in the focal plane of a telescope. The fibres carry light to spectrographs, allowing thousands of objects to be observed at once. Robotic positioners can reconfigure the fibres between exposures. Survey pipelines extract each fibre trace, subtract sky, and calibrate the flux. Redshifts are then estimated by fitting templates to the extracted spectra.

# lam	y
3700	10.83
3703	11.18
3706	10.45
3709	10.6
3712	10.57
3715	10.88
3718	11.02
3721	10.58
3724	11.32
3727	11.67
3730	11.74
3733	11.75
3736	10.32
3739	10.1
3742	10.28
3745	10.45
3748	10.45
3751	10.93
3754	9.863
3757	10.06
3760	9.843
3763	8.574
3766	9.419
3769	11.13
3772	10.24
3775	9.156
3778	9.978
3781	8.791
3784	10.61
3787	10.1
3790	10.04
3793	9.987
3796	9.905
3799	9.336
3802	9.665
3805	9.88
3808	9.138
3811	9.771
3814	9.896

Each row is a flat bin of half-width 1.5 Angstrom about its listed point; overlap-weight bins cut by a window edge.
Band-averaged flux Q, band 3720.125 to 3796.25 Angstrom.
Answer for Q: 10.3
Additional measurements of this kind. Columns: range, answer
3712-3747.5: 10.9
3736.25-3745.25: 10.3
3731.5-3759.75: 10.4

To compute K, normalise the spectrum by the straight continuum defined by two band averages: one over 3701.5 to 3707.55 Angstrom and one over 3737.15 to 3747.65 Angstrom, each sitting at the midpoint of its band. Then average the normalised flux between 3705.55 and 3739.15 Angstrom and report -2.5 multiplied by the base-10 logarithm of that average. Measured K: -0.04 mag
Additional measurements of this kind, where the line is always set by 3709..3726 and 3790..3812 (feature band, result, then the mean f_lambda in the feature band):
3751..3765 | 0.06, 9.72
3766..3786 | 0.01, 9.94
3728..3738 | -0.06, 11.2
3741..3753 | -0.01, 10.5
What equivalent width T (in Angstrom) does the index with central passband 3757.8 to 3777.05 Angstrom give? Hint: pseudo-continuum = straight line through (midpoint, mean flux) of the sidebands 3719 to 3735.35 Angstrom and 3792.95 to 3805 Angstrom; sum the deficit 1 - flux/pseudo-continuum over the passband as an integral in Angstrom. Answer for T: 1.3 Angstrom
